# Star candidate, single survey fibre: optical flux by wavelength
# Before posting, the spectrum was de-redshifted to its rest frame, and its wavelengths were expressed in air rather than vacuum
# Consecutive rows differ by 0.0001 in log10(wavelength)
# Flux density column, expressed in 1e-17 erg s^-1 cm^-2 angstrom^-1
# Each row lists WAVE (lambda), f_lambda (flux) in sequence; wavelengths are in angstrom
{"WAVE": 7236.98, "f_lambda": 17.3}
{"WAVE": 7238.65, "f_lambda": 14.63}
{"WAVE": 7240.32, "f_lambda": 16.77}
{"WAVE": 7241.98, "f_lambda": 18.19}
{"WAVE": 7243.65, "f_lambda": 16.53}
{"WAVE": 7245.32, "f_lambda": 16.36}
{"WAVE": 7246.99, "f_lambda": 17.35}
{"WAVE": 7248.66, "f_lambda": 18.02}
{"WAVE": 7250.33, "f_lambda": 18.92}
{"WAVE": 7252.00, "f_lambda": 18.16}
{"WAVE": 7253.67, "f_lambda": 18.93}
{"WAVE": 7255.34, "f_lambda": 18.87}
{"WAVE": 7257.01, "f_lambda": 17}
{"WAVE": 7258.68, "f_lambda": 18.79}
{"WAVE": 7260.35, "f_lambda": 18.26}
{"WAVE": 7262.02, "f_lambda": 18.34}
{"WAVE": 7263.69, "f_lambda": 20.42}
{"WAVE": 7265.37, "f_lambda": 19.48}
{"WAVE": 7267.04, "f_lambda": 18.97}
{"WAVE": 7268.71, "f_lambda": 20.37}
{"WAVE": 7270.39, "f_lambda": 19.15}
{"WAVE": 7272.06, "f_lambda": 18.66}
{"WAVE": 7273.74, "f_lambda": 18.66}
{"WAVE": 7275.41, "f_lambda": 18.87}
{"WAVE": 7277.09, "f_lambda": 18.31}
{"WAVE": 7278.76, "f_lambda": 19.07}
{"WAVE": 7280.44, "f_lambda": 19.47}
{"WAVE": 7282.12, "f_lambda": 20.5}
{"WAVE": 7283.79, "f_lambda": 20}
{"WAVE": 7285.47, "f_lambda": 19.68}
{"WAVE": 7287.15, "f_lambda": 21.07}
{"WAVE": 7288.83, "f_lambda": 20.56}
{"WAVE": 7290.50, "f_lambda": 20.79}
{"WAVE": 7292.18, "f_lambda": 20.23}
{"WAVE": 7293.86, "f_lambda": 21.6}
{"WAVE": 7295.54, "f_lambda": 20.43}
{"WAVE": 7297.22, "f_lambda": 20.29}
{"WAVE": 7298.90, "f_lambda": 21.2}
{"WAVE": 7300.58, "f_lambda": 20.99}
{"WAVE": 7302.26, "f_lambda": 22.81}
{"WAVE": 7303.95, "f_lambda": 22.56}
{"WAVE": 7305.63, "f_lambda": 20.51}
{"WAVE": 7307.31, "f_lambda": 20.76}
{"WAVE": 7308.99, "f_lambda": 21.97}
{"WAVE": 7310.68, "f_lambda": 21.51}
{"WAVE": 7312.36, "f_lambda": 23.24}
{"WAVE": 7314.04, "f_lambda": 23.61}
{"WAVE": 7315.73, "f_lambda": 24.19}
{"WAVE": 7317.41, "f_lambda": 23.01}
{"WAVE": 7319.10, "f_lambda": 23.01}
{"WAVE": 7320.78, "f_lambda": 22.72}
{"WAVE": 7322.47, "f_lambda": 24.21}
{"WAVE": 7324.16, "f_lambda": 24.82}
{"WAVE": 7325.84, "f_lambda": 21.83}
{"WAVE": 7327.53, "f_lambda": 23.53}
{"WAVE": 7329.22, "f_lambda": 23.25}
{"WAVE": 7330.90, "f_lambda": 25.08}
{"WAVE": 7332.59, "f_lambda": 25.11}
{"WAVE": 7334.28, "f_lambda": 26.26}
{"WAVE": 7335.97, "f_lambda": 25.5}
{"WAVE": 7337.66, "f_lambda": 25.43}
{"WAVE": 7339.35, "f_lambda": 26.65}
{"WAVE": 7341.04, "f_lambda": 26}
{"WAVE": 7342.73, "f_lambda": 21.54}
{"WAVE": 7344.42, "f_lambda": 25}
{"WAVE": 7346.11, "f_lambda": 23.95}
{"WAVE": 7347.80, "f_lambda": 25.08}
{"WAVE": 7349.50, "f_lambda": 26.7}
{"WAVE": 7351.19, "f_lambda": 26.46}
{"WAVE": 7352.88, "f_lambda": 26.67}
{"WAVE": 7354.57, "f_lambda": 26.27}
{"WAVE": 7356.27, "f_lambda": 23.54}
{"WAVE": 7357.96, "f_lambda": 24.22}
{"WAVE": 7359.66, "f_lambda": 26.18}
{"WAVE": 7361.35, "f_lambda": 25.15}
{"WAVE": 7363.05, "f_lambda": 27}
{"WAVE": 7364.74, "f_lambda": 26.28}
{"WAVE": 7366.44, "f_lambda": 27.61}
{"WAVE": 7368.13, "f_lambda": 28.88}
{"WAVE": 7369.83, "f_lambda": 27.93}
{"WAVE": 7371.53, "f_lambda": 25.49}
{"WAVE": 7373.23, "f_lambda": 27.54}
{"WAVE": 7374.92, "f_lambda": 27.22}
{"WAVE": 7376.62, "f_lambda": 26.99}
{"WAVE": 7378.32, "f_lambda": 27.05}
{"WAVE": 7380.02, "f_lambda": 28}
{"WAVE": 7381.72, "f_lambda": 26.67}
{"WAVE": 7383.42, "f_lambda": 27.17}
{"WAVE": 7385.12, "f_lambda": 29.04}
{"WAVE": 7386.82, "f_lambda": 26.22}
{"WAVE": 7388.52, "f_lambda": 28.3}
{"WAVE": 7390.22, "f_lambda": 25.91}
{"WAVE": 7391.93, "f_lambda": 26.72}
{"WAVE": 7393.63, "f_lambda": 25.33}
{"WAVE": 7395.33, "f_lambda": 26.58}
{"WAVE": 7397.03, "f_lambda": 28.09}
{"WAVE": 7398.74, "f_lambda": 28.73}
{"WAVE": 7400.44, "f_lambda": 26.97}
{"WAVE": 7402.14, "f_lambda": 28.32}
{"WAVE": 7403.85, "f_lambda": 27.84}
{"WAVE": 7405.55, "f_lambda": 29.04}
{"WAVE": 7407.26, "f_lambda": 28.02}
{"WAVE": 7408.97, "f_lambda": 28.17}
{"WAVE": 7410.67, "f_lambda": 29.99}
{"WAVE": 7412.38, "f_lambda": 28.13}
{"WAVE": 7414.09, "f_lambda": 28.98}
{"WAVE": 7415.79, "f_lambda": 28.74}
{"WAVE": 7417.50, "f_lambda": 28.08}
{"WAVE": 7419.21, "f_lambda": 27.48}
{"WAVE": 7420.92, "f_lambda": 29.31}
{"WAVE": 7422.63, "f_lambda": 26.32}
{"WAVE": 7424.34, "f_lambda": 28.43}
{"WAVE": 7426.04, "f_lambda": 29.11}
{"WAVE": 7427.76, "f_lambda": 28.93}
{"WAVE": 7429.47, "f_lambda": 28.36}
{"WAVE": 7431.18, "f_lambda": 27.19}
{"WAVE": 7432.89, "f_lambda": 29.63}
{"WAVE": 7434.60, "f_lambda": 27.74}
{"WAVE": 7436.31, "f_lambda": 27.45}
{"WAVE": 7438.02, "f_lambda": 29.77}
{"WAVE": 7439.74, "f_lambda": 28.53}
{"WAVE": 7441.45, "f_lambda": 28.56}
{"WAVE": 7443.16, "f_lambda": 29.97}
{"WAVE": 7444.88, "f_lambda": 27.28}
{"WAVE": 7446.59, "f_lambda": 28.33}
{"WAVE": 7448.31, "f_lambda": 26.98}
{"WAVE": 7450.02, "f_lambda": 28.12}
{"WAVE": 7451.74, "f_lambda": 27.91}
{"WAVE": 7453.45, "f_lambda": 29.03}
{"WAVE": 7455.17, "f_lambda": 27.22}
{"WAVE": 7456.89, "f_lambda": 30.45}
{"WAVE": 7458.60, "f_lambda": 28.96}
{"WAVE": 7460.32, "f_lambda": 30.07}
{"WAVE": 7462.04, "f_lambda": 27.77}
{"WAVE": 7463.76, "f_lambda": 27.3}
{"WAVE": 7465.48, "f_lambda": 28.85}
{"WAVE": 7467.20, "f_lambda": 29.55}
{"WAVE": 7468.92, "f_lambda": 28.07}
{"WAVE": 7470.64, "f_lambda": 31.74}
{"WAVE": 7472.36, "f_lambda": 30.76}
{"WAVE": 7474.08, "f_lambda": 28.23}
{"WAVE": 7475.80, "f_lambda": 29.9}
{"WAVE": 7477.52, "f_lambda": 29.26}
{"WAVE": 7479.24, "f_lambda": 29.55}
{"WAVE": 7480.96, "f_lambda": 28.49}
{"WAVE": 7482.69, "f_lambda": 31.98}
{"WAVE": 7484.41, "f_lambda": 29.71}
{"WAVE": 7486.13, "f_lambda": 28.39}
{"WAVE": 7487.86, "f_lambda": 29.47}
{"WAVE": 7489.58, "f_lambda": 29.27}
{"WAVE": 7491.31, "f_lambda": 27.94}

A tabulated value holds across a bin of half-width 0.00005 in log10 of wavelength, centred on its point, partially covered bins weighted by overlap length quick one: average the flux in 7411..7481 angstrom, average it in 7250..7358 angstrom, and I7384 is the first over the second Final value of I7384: 1.3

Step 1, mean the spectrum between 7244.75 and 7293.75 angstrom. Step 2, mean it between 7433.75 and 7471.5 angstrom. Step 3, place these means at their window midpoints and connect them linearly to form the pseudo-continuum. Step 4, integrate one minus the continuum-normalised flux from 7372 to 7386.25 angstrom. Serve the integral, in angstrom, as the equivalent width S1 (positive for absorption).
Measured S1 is -1.5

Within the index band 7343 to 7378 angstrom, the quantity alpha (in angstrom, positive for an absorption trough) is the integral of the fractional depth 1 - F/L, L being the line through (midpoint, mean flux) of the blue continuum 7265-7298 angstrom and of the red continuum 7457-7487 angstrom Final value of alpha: -3.5 angstrom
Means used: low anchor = 19.8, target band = 26.1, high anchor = 29.4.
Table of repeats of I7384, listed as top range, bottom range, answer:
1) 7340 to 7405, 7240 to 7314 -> 1.35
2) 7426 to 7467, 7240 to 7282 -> 1.54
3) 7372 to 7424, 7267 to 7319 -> 1.33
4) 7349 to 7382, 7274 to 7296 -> 1.33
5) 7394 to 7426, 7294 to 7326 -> 1.26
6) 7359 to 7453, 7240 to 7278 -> 1.51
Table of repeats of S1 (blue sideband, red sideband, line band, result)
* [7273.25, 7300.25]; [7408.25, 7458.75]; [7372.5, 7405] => -1.8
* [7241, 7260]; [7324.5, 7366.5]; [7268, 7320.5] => 0.9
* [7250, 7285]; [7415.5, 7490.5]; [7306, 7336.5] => -2.2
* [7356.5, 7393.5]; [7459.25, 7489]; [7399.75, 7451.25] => -0.4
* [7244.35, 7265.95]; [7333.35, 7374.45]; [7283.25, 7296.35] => 0.3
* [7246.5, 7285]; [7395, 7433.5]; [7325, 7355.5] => -1.8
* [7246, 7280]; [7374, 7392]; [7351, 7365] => -0.1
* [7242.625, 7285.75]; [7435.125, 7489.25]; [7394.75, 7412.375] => -1.5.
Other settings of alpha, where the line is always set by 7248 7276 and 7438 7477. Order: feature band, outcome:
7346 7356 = -1.06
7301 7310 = -0.27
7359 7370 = -1.32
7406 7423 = -1.13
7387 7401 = -0.80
